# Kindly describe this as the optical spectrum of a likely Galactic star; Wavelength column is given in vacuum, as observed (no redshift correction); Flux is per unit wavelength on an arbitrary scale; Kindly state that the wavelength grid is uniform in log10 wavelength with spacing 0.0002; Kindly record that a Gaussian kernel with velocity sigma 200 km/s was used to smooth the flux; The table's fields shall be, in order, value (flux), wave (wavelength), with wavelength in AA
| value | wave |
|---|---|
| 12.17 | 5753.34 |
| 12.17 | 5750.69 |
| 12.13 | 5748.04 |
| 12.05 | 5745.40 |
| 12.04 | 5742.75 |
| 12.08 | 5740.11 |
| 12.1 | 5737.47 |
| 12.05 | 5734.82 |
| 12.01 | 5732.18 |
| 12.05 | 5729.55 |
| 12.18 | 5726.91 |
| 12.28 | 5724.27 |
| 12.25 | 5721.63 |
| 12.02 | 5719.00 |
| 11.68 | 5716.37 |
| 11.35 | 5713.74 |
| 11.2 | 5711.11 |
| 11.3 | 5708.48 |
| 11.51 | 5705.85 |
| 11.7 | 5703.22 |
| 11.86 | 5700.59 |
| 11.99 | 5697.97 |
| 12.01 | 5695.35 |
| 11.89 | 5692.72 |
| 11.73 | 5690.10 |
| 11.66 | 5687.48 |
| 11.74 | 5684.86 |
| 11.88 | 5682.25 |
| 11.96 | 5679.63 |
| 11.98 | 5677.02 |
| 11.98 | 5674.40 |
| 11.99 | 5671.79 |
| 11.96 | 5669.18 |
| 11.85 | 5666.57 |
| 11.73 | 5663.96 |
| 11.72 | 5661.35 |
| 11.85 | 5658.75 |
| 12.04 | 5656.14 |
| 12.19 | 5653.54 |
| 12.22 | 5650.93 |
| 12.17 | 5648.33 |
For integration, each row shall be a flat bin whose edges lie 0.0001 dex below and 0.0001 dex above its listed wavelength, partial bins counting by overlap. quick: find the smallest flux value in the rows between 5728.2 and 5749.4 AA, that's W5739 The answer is 12.01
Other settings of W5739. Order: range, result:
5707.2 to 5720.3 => 11.2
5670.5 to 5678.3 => 11.98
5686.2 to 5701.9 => 11.66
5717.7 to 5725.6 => 12.02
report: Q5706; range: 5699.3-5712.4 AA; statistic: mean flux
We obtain 11.5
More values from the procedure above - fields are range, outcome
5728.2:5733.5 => 12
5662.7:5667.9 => 11.8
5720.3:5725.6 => 12.3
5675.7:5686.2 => 11.9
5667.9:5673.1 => 12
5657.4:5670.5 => 11.8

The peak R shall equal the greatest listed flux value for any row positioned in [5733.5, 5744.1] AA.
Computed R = 12.1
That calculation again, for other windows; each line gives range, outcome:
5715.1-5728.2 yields 12.28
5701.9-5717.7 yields 11.7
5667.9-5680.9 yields 11.99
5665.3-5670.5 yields 11.96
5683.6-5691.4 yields 11.74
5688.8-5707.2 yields 12.01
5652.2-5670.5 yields 12.19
